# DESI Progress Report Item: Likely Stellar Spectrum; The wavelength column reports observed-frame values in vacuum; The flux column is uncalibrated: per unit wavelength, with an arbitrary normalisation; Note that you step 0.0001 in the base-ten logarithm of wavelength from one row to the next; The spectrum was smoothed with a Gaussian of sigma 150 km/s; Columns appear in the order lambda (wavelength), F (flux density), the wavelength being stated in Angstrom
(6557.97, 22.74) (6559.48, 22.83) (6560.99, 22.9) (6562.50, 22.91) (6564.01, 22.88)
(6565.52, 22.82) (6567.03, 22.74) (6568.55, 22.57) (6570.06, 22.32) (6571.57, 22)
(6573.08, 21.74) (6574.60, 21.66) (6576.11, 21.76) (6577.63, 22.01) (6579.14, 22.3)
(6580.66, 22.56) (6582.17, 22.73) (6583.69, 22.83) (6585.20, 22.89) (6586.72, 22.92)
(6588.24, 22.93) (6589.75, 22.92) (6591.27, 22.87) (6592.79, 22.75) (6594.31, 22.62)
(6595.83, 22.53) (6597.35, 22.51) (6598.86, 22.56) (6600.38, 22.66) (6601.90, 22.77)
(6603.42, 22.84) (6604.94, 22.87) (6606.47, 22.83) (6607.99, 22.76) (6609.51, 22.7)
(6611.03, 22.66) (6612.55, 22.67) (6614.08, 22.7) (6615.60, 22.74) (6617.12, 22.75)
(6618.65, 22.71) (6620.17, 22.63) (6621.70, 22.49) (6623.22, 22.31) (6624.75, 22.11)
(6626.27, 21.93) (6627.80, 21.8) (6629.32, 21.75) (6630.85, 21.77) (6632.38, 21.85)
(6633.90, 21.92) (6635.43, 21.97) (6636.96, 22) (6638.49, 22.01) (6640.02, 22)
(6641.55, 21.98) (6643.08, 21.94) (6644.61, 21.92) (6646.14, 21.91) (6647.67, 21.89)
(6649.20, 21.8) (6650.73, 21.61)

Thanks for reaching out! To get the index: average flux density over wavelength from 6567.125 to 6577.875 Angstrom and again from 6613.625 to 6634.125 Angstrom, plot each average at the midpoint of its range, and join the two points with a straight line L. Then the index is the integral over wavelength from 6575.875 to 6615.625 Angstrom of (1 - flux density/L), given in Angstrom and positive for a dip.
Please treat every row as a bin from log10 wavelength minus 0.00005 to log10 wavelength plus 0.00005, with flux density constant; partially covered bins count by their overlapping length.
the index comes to -0.96 Angstrom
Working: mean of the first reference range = 22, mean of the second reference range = 22.3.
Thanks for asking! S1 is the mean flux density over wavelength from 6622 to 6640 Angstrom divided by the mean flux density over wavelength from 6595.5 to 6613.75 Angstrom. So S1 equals 0.97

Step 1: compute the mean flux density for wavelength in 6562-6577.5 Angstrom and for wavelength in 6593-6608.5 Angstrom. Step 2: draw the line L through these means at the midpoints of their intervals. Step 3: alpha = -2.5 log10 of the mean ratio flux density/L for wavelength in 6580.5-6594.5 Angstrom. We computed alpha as -0.01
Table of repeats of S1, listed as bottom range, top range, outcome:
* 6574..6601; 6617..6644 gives 0.98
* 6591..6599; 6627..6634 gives 0.96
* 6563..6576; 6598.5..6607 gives 1.02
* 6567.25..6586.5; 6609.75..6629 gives 1.01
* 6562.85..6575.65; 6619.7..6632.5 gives 0.99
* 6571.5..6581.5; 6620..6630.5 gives 1.00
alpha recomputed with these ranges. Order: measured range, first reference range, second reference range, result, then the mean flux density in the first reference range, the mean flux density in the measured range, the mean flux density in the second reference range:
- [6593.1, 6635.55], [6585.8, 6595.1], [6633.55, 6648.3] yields 0.00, 22.8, 22.5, 21.9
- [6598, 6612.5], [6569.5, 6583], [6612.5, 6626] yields -0.02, 22.1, 22.7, 22.5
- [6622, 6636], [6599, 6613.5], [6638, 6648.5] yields 0.01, 22.7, 22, 21.9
